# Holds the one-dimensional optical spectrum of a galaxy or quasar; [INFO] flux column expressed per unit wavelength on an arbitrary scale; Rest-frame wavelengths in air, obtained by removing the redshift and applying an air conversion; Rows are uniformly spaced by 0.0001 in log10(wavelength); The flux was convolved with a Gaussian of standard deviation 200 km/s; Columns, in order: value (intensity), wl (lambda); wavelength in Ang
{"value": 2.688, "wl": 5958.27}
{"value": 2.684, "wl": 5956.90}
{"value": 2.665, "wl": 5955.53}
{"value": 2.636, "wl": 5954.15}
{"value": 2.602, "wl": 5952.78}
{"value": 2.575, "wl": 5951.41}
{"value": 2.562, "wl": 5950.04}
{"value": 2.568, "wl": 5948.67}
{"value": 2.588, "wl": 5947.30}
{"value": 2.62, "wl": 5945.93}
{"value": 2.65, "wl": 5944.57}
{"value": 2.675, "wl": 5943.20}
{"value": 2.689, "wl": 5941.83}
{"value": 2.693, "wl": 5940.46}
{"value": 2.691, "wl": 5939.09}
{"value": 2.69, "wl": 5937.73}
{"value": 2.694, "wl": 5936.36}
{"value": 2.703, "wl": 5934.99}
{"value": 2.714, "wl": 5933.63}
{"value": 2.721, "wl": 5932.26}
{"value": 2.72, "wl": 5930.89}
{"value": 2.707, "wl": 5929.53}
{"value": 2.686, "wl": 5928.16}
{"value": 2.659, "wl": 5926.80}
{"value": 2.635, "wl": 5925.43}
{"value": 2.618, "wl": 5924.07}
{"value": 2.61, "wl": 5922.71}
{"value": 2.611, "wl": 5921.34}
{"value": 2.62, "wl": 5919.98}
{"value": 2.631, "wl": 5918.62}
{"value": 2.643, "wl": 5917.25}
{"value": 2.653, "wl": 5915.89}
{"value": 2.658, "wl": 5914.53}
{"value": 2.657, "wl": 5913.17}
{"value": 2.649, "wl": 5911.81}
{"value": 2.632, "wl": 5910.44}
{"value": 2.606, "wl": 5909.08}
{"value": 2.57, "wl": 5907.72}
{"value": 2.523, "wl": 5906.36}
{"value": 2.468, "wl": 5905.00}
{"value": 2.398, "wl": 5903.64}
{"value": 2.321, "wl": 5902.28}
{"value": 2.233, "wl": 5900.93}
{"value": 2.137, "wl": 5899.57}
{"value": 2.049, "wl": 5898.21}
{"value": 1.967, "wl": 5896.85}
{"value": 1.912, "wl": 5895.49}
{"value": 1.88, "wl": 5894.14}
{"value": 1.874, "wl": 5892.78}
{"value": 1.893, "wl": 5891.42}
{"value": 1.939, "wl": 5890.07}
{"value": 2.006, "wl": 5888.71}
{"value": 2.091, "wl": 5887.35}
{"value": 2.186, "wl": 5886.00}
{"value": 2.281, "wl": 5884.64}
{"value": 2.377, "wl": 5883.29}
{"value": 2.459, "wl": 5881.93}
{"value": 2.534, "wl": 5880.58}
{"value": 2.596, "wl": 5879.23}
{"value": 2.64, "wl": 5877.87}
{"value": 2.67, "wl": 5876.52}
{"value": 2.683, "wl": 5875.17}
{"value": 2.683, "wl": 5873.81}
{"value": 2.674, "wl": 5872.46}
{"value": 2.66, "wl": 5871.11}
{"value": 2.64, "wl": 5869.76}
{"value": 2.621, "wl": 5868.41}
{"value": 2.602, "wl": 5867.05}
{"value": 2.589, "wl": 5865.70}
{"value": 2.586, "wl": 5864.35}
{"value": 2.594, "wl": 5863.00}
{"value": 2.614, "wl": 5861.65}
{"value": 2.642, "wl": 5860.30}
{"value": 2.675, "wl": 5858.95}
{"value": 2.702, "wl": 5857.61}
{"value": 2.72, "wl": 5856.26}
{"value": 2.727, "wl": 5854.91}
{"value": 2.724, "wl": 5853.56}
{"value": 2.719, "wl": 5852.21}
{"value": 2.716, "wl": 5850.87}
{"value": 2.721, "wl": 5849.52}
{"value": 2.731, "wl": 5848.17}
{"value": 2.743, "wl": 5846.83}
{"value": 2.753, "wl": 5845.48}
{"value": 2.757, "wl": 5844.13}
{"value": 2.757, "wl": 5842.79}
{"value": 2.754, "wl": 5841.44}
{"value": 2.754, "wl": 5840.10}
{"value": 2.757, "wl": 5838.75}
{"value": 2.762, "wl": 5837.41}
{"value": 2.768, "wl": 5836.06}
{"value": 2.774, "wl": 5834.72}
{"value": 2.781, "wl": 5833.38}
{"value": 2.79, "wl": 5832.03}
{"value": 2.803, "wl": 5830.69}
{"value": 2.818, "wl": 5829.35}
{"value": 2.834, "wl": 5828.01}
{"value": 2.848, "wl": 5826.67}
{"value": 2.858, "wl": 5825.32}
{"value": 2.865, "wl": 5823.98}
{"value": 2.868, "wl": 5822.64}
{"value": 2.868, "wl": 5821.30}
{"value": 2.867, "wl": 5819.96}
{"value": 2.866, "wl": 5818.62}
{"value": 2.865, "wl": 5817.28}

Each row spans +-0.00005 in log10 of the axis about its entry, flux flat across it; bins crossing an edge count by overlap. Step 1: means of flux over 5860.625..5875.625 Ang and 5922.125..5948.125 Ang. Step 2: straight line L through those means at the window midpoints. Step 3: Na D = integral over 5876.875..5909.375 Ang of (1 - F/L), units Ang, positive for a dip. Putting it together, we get 4.9 Ang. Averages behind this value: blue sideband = 2.63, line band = 2.25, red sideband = 2.67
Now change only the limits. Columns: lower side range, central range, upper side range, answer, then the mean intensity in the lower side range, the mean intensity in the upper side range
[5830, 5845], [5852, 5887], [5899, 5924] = 1.00 Ang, 2.77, 2.54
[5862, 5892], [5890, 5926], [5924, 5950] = 2.50 Ang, 2.46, 2.67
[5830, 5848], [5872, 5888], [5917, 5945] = 1.38 Ang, 2.76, 2.67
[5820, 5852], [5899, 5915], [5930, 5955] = 1.25 Ang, 2.79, 2.66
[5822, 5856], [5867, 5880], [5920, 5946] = 0.42 Ang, 2.77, 2.67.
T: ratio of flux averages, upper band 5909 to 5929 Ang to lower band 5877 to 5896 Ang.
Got 1.20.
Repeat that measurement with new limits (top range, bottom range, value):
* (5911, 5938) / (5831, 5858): 0.97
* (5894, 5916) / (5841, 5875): 0.89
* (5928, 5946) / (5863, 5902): 1.15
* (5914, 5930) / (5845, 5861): 0.97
